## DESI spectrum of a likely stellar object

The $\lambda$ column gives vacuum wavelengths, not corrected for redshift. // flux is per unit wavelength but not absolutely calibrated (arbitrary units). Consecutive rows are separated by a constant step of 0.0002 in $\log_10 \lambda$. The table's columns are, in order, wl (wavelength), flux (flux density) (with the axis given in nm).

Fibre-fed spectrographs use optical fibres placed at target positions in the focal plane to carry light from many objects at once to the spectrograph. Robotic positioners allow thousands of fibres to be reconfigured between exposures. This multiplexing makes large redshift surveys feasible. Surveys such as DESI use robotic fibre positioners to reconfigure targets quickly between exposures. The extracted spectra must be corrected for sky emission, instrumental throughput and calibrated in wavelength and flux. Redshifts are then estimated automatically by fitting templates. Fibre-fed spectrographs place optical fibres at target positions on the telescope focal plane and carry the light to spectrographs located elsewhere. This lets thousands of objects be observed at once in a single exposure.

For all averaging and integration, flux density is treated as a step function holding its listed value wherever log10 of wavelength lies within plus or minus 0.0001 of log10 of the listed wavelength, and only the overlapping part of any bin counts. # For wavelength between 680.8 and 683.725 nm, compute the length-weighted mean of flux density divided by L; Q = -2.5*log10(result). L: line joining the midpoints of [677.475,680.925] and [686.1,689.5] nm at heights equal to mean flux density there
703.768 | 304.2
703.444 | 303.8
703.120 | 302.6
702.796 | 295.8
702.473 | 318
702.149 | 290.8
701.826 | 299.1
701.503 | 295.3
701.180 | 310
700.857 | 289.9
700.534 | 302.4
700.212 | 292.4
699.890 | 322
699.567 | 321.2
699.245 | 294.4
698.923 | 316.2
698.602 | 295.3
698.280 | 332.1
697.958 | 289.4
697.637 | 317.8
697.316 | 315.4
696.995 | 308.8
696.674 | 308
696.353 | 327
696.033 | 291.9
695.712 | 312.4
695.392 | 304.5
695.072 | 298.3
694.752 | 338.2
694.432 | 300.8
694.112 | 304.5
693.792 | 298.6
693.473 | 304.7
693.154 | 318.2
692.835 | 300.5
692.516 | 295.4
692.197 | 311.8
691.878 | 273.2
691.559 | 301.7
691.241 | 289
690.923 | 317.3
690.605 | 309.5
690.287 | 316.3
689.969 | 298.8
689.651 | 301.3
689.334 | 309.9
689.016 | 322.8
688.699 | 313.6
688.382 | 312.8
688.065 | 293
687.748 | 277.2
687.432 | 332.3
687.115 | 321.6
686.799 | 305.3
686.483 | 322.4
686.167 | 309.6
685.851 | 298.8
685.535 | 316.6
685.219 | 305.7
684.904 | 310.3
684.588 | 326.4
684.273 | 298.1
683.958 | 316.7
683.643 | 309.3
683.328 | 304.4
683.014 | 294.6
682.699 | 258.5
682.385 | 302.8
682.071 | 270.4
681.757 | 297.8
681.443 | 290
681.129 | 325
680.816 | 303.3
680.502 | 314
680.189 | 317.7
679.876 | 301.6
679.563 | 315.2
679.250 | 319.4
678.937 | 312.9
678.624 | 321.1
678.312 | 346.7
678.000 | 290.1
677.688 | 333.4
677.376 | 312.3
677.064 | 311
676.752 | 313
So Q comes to 0.07 mag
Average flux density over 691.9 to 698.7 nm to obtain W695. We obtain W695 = 308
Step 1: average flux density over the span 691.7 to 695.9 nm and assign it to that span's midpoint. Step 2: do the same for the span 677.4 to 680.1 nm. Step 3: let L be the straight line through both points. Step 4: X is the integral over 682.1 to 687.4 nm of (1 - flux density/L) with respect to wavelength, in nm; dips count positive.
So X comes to 0.10 nm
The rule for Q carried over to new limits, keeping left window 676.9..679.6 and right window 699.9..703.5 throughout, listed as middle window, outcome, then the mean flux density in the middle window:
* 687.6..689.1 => 0.03 mag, 303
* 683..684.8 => 0.02 mag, 309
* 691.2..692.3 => 0.05 mag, 293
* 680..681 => 0.02 mag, 312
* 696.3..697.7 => -0.04 mag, 314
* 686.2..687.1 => -0.01 mag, 315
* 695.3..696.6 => -0.01 mag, 309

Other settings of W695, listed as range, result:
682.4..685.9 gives 304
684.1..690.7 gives 310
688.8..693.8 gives 305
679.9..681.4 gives 312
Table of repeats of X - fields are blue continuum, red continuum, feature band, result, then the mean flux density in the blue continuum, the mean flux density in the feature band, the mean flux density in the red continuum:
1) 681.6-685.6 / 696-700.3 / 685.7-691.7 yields -0.08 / 301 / 308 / 310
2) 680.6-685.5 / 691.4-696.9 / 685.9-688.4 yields -0.05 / 301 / 309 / 305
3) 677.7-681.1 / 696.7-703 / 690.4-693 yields 0.08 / 315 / 300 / 306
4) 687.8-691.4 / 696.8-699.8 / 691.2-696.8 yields 0.07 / 307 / 305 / 310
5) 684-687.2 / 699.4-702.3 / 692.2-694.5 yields 0.02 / 311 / 304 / 303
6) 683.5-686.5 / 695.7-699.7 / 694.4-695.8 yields -0.01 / 311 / 312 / 310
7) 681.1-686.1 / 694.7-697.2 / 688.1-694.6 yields 0.04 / 301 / 305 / 310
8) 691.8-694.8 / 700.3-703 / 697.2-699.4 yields -0.05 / 304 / 309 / 300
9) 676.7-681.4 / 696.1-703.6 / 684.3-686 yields 0.01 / 315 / 310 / 306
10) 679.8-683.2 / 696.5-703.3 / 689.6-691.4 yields -0.02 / 298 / 306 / 306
